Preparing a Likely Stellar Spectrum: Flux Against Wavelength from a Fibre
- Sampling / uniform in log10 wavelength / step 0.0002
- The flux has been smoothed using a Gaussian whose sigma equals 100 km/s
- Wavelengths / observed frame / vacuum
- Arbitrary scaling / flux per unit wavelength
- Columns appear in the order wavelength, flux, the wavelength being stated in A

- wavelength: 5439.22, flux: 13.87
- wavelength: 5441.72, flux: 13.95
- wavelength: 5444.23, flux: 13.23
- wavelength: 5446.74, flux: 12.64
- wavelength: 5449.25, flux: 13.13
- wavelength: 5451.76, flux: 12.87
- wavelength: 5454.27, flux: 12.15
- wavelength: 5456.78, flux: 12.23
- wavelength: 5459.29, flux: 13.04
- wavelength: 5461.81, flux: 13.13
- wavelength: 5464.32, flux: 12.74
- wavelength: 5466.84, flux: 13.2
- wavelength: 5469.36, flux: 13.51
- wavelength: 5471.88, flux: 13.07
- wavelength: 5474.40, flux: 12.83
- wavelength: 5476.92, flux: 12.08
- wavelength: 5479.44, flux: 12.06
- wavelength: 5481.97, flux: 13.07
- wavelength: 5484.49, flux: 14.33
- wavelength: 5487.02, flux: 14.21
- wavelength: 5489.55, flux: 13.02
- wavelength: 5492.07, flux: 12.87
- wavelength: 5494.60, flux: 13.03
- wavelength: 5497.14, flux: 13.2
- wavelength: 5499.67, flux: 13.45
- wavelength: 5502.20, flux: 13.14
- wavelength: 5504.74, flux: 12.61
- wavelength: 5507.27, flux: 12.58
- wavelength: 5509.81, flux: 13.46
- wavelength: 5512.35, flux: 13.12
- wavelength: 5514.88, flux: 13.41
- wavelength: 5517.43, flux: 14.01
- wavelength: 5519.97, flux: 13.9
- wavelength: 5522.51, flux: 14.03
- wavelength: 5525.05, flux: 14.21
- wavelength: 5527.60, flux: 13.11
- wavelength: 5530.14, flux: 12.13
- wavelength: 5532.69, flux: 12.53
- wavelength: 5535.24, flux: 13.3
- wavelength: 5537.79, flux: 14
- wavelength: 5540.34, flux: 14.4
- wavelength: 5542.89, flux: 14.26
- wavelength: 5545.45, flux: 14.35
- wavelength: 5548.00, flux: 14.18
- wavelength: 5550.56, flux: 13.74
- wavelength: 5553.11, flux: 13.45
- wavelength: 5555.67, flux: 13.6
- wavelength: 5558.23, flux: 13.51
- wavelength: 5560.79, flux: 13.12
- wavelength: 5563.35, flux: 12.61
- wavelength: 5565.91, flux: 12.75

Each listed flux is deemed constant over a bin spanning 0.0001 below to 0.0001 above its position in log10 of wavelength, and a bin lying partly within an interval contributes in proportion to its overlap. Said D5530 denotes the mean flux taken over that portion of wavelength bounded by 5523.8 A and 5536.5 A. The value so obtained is 13.1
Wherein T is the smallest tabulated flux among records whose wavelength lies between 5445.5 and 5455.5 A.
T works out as 12.15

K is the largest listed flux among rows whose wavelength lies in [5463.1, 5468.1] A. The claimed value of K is 13.2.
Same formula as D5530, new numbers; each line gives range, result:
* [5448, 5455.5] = 12.7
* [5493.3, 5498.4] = 13.1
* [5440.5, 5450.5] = 13.2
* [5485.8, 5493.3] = 13.4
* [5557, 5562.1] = 13.3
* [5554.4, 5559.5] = 13.6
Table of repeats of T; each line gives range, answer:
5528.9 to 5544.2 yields 12.13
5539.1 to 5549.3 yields 14.18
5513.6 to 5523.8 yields 13.41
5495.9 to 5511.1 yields 12.58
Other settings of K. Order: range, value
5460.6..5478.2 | 13.51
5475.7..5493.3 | 14.33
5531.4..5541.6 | 14.4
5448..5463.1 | 13.13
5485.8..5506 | 14.21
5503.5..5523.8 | 14.03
